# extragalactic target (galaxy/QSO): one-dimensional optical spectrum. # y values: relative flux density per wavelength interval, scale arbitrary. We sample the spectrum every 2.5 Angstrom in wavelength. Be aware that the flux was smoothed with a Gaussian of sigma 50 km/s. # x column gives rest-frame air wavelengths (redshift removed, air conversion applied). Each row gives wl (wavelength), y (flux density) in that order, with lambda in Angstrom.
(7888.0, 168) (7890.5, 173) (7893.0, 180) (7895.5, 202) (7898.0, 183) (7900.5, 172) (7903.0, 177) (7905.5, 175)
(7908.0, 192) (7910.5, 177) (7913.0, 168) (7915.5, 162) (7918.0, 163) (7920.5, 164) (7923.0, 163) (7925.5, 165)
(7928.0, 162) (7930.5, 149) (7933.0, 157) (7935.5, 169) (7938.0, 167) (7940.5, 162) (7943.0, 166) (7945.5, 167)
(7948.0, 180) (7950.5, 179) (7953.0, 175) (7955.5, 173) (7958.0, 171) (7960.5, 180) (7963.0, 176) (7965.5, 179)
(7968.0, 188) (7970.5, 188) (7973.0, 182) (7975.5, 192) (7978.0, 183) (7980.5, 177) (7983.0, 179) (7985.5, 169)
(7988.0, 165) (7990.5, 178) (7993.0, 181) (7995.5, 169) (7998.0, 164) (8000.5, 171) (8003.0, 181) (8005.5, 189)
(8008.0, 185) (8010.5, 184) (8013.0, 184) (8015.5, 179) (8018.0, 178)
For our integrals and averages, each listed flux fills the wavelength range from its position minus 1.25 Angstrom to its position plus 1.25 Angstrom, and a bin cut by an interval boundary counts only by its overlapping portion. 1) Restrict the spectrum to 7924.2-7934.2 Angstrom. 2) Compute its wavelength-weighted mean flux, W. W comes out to 158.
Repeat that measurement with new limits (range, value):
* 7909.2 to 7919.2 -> 168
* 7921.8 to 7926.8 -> 164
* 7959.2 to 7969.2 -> 181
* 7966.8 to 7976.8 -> 187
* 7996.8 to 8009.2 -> 178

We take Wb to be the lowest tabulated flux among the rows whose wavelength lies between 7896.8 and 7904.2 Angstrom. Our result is 172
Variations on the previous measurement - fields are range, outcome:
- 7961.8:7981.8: 176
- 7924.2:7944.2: 149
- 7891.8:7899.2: 180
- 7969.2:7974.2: 182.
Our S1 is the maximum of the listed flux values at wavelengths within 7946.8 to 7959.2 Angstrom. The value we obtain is 180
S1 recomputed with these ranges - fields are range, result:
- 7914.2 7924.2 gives 164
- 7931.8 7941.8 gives 169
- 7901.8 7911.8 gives 192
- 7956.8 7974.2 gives 188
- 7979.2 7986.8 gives 179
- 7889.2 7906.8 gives 202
